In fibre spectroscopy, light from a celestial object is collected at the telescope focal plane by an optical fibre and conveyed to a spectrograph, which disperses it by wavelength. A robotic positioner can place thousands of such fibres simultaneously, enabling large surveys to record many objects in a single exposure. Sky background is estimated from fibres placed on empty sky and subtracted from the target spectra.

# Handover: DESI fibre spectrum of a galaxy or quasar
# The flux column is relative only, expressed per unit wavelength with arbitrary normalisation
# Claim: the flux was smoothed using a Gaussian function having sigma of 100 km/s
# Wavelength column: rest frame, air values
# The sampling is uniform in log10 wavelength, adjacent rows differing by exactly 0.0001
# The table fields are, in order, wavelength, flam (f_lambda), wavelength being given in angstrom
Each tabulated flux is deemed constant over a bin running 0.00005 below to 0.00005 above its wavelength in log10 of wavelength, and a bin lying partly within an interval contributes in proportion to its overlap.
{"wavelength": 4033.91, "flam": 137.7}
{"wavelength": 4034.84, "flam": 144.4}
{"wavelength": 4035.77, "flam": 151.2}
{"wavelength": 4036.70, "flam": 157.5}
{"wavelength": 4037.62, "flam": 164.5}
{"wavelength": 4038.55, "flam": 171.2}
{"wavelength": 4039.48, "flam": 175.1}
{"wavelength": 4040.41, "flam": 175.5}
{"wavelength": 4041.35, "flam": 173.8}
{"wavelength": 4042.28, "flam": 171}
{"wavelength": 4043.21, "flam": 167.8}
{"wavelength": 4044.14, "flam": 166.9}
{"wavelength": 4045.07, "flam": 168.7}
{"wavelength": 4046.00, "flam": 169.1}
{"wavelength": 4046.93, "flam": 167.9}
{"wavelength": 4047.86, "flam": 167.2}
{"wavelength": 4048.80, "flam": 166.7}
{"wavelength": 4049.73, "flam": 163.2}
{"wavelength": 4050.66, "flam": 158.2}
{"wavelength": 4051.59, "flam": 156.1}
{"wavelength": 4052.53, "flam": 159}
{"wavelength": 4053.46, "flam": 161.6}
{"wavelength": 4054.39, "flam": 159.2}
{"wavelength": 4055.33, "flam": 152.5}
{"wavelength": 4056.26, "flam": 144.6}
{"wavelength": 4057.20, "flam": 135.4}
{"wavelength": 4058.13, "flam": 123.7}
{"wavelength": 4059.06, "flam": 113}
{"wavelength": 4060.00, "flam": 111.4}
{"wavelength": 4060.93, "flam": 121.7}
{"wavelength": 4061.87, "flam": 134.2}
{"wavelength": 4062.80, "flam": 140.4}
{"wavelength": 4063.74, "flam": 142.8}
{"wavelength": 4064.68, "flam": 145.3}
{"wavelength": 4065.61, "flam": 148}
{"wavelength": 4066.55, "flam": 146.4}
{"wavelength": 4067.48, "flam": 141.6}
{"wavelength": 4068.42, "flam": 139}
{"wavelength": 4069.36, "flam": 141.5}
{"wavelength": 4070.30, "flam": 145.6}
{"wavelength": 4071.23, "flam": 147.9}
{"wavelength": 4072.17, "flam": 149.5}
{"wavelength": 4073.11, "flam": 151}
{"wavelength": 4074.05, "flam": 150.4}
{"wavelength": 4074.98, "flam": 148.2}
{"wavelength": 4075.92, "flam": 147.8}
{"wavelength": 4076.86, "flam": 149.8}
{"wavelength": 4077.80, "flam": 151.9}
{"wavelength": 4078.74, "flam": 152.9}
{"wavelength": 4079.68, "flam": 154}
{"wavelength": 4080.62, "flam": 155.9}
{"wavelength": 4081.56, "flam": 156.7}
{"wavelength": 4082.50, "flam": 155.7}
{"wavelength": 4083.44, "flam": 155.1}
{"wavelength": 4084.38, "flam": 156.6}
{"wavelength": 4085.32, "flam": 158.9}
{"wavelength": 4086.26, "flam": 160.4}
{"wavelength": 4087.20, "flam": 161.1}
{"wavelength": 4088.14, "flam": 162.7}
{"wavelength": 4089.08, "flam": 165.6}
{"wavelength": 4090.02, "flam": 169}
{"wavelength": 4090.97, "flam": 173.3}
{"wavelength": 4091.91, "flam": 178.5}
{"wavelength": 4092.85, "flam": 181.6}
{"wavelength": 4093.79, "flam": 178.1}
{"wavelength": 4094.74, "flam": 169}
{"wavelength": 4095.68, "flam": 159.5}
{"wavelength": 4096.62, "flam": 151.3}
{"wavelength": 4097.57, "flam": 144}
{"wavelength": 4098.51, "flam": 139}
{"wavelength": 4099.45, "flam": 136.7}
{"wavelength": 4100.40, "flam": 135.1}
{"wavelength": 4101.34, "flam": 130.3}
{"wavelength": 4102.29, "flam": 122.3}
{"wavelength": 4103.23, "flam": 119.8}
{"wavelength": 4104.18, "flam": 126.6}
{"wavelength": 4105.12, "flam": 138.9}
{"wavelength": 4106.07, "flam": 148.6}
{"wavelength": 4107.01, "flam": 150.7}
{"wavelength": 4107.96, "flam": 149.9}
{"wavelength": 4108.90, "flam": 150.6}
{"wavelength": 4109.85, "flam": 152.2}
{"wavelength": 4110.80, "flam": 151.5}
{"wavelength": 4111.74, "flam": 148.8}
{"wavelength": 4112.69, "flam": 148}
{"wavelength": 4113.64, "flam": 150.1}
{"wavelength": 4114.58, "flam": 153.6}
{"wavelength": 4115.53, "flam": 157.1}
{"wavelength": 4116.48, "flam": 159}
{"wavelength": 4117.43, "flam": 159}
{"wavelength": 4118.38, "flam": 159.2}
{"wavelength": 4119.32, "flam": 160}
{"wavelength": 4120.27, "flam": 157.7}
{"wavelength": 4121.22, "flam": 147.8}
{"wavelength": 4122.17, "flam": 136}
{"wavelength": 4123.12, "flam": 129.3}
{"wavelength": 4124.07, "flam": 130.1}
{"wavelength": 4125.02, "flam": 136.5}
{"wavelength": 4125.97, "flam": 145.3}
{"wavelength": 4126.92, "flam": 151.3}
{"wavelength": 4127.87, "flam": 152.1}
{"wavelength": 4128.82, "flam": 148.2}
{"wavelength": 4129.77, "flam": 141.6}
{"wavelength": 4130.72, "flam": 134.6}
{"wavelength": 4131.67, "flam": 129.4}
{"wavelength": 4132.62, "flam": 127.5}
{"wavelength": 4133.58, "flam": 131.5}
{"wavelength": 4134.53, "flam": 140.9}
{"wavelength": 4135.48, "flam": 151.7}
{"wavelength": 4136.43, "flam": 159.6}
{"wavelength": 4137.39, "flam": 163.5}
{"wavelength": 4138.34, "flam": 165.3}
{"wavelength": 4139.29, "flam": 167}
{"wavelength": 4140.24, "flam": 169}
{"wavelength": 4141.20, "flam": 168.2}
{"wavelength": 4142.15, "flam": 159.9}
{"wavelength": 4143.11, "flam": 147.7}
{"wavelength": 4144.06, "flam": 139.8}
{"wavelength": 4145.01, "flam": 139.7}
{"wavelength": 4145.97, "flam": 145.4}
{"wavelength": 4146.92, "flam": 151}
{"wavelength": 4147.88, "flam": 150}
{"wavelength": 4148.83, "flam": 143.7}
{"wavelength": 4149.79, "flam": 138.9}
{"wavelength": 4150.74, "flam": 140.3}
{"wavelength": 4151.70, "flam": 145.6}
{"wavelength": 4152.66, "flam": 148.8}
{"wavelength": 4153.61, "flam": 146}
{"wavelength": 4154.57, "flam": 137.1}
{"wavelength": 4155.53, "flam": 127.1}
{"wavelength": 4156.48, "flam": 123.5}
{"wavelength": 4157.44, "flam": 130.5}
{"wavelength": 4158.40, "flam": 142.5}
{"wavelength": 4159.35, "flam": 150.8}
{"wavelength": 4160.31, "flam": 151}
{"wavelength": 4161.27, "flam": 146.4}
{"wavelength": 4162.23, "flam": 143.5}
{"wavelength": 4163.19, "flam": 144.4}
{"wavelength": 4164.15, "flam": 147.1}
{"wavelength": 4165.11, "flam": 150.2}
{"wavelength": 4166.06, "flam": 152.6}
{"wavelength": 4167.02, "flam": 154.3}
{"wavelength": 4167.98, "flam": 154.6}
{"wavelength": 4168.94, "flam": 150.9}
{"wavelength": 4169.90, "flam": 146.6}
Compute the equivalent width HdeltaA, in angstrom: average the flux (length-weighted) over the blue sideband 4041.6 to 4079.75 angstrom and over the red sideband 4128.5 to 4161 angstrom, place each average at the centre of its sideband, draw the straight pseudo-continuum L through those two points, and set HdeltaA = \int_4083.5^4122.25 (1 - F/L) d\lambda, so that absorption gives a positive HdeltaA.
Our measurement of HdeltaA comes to -1.3 angstrom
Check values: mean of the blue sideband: 150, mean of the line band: 153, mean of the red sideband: 146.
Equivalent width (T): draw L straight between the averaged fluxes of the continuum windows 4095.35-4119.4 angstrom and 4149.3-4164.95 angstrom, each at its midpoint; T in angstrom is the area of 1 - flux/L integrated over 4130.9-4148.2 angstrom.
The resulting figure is -0.8 angstrom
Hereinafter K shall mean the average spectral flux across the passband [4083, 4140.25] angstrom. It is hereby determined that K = 150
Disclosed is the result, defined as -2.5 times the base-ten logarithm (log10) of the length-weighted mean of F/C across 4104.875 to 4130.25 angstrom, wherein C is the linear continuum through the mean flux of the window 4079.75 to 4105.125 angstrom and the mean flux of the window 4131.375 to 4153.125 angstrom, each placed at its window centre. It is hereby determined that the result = 0.02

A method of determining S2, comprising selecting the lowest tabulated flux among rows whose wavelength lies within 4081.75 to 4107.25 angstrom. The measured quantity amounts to 119.8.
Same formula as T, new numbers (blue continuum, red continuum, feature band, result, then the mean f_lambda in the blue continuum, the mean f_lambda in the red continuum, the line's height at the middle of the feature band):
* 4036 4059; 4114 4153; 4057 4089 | 2.2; 161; 148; 157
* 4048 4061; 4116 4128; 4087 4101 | -1.2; 146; 148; 147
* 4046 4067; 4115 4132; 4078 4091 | -1.1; 147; 146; 147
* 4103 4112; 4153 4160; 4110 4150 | -2.2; 144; 137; 141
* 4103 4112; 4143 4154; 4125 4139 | -0.1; 144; 145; 145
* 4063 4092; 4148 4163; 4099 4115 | 0.7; 153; 141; 149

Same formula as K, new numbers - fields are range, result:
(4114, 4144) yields 150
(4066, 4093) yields 155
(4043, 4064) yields 150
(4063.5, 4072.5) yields 145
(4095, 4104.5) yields 137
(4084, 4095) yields 168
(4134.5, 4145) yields 158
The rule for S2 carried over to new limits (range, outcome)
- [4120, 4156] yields 127.1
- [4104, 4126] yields 126.6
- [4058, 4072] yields 111.4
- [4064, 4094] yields 139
